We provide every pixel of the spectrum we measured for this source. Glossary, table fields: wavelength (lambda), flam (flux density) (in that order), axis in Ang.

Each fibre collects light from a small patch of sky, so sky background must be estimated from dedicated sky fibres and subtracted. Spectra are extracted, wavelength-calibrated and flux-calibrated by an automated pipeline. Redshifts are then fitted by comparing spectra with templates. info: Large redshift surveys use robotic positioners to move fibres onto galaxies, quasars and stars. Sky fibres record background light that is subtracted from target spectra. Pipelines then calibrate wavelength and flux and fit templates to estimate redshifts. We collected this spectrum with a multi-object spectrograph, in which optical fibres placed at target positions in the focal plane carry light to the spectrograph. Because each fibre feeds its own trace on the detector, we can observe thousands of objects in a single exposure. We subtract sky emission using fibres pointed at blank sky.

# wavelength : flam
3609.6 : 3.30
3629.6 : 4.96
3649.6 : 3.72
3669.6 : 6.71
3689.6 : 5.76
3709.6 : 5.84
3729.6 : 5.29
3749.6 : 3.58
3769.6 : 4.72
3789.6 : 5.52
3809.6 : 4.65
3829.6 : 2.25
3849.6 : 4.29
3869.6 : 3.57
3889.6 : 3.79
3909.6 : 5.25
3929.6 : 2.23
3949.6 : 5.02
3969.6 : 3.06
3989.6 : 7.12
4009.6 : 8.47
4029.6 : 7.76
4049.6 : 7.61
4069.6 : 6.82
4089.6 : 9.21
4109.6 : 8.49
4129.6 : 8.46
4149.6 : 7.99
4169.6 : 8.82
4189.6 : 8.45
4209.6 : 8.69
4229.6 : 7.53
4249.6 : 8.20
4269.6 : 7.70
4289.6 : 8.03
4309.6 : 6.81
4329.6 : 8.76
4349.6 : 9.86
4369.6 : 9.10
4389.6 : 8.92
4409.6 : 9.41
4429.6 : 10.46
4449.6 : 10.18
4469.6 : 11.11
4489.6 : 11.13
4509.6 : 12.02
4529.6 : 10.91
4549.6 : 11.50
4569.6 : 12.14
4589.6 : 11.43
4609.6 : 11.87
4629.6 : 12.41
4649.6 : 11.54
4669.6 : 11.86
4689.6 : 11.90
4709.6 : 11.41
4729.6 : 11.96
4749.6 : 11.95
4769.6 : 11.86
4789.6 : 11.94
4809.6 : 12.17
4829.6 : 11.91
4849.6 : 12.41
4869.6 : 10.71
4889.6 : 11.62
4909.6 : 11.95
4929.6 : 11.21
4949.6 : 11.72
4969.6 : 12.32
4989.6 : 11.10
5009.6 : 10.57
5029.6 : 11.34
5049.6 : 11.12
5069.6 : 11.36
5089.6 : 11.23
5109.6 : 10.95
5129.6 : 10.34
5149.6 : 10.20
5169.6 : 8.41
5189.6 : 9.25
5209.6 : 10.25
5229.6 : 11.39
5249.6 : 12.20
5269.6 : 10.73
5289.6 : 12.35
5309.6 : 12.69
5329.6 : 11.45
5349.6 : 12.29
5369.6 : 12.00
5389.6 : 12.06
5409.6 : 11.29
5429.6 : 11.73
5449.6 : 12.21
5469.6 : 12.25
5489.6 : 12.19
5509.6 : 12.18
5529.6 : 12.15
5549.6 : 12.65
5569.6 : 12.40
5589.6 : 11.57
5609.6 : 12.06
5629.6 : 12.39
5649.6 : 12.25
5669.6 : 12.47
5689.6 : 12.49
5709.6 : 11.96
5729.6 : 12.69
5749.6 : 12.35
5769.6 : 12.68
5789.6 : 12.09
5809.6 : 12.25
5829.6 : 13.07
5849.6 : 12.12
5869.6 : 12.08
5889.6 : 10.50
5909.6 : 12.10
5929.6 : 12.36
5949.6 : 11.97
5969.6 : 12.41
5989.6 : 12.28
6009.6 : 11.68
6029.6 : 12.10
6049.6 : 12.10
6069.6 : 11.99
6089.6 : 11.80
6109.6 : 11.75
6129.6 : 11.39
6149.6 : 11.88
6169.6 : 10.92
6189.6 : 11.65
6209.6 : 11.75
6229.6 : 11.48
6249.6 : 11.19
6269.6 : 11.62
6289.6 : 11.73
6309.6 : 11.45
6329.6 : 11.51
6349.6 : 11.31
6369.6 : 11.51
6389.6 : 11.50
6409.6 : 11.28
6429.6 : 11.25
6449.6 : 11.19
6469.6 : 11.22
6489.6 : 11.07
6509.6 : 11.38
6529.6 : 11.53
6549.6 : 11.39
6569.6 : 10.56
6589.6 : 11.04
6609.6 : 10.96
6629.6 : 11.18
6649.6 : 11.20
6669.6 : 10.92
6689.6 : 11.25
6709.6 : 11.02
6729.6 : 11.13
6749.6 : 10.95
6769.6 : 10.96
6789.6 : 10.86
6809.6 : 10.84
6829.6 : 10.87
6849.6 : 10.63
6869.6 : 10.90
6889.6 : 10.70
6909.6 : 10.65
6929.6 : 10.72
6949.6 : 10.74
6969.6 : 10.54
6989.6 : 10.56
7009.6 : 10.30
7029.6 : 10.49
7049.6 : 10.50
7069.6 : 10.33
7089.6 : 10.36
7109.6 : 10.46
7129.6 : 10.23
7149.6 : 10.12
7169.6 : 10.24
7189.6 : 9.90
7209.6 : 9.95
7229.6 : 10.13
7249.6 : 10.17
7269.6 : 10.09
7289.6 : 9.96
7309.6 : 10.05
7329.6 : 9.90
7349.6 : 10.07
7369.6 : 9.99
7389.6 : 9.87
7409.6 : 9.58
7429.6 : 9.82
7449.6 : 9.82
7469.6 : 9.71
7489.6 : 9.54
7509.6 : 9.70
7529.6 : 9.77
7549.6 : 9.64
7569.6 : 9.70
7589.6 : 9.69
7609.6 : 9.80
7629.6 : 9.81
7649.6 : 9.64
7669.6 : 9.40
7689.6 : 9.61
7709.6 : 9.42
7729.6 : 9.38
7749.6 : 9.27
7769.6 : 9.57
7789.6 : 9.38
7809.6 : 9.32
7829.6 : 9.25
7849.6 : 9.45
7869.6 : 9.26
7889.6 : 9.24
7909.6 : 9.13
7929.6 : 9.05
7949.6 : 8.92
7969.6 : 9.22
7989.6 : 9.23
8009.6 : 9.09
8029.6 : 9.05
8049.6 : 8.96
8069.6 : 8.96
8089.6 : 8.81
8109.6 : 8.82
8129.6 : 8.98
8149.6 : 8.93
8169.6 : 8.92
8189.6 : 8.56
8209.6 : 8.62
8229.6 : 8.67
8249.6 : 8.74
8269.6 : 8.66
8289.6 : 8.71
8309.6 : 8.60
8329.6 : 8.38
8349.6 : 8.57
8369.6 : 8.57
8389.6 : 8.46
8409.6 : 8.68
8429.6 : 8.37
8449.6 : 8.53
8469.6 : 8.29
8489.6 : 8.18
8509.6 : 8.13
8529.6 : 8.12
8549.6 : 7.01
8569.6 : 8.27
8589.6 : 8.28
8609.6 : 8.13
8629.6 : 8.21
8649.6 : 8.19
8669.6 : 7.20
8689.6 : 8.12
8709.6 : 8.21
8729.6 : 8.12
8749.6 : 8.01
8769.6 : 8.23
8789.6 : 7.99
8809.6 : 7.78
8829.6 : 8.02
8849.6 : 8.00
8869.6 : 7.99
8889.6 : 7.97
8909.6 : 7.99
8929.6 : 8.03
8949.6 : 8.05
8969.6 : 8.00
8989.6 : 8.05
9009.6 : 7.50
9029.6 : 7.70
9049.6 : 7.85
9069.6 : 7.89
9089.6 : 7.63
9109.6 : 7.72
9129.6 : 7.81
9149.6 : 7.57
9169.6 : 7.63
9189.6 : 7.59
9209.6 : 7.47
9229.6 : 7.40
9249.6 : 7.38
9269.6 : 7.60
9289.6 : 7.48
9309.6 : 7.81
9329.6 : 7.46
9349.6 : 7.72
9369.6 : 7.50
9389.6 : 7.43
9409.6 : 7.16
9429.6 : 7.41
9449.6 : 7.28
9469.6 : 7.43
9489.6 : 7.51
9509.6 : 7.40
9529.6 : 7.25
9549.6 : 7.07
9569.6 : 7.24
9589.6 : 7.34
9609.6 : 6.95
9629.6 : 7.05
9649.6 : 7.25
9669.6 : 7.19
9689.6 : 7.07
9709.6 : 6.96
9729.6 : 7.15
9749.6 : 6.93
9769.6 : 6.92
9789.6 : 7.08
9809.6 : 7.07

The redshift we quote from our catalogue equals 0.00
